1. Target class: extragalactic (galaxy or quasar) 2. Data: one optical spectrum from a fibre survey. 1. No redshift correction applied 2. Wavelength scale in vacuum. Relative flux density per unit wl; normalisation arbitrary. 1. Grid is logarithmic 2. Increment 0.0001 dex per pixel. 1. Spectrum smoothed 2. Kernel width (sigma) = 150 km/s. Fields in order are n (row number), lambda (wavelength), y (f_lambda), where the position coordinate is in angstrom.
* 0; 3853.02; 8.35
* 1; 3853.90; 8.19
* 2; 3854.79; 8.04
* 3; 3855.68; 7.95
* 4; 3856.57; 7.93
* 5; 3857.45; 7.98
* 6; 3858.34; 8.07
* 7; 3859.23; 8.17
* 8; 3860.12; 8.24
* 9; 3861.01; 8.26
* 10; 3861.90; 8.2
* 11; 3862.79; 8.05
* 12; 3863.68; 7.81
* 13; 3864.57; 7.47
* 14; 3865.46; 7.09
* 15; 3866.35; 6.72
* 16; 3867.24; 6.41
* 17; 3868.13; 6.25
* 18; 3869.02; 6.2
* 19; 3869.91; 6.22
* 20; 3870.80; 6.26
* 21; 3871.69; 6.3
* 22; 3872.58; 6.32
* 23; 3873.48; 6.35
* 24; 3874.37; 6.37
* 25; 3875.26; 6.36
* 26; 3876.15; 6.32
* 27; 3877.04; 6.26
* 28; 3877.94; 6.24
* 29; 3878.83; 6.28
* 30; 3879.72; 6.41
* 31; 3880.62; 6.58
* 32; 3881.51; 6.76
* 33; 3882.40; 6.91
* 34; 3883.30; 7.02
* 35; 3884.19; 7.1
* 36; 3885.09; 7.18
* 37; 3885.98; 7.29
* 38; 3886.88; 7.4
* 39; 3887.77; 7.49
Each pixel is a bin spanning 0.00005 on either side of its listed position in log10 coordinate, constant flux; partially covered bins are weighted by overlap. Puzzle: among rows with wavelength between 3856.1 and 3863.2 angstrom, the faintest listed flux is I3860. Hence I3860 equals 7.93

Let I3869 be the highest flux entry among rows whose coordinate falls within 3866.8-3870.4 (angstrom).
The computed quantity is 6.41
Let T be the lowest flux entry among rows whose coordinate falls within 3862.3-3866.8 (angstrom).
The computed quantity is 6.72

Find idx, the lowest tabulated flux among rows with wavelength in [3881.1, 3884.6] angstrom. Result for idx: 6.76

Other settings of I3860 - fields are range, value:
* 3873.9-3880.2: 6.24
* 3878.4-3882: 6.28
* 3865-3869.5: 6.2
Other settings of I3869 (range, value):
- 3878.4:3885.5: 7.18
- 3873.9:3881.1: 6.58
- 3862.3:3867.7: 8.05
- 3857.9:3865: 8.26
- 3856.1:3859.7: 8.17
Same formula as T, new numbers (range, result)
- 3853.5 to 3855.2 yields 8.04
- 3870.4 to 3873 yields 6.26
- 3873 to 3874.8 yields 6.35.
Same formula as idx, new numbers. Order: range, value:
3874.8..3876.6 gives 6.32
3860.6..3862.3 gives 8.2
